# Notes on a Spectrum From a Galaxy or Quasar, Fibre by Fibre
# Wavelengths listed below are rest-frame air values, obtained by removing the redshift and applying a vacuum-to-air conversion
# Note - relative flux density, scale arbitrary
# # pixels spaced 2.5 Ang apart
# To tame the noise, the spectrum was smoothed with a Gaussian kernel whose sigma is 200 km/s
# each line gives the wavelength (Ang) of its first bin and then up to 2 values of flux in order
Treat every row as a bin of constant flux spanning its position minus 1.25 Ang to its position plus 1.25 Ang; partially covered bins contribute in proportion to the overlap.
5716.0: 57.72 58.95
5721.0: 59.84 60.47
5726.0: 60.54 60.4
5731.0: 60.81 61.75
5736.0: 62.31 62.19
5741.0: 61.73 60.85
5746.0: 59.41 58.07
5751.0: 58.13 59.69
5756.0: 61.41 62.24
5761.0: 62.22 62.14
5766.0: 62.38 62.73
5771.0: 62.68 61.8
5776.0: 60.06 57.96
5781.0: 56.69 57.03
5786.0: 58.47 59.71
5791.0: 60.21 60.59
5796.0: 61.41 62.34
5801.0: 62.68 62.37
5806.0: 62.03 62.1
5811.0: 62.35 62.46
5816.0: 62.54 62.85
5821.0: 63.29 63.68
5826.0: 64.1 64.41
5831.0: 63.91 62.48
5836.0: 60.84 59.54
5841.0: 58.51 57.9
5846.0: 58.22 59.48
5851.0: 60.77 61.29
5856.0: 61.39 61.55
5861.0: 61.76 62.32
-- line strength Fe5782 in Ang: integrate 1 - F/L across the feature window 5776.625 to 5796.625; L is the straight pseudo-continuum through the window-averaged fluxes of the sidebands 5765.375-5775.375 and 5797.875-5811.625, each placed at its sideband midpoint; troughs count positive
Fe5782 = 1.06 Ang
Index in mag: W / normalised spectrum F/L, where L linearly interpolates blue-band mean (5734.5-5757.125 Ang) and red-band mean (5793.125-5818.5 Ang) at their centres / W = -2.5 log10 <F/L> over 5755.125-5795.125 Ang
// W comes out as 0.01 mag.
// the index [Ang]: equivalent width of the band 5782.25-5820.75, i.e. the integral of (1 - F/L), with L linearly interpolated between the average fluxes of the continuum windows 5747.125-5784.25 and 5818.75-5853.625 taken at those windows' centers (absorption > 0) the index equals -0.3 Ang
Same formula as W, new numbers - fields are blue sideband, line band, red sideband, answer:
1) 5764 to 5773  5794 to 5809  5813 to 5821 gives 0.01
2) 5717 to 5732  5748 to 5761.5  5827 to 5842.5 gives 0.00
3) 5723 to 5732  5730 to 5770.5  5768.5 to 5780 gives -0.01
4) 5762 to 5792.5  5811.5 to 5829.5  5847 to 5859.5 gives -0.05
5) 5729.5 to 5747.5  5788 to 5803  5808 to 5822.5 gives 0.02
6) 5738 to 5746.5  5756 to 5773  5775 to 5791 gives -0.05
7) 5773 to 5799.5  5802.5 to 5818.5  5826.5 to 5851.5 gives -0.04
